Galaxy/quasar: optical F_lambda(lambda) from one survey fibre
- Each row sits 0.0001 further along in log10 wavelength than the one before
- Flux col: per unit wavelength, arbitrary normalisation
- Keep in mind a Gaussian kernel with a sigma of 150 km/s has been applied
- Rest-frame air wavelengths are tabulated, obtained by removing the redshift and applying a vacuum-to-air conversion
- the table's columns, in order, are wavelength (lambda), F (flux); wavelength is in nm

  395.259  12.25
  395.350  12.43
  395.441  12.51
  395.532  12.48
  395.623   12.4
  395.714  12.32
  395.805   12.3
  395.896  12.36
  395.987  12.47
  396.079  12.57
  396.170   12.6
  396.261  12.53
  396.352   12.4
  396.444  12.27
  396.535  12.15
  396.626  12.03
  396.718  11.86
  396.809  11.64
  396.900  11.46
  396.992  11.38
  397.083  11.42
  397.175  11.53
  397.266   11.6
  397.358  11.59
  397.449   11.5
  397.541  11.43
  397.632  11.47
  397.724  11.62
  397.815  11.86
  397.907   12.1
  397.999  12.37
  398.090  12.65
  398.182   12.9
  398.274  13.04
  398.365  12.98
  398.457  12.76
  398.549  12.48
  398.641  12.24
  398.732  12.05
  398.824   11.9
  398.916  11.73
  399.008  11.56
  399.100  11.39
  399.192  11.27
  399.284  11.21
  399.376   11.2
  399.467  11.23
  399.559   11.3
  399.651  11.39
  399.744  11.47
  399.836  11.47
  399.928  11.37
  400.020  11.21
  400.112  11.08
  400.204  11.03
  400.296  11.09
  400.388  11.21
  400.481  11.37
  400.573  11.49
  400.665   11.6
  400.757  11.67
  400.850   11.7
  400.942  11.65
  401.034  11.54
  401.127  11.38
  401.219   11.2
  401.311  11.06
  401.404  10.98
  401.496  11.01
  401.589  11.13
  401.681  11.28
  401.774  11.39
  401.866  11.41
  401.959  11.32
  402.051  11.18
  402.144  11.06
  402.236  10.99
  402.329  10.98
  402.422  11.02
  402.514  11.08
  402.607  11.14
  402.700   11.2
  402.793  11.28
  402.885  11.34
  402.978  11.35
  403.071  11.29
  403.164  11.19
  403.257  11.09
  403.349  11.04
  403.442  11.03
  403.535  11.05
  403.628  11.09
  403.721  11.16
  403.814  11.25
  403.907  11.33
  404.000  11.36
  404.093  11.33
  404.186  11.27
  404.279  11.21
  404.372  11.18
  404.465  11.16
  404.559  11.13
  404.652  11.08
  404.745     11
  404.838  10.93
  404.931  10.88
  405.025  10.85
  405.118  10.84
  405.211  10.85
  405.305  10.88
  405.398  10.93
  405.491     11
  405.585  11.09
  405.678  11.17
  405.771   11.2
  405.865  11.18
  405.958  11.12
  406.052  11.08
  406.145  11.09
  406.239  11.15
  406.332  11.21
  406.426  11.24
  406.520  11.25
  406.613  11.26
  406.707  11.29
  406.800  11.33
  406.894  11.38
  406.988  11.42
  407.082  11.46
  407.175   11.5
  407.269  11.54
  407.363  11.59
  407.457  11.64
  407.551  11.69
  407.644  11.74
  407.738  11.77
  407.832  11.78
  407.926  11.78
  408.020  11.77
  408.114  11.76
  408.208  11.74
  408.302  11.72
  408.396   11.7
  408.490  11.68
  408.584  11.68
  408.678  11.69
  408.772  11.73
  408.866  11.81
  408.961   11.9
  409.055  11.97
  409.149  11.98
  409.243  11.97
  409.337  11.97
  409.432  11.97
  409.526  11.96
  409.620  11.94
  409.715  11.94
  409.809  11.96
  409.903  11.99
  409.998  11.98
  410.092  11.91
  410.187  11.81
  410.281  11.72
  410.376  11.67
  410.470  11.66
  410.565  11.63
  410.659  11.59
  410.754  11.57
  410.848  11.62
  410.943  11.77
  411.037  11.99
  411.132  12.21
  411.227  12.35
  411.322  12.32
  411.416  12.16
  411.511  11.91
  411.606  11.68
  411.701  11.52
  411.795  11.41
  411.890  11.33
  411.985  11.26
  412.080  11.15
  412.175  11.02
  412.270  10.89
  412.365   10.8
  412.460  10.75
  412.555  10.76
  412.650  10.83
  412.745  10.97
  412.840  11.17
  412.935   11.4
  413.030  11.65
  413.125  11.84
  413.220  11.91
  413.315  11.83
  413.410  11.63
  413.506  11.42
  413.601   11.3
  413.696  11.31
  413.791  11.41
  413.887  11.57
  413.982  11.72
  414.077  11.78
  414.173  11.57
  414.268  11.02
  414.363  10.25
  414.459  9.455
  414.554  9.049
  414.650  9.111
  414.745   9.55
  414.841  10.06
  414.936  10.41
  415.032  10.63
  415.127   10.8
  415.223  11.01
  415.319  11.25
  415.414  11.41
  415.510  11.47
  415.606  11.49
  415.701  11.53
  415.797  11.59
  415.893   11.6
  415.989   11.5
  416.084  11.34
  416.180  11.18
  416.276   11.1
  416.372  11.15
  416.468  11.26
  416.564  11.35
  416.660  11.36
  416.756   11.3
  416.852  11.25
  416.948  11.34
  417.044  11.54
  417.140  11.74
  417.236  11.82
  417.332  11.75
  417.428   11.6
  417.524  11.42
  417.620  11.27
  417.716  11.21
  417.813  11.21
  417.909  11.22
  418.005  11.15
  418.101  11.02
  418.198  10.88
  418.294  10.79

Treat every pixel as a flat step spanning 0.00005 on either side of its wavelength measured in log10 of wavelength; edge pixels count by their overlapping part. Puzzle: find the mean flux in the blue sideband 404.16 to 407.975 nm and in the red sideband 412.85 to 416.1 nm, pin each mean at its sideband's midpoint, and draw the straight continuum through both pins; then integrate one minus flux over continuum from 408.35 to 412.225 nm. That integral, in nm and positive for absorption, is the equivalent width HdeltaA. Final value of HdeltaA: -0.21 nm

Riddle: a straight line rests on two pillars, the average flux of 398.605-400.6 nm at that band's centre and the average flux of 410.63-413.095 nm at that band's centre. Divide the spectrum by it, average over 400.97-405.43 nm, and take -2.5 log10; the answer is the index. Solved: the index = 0.028 mag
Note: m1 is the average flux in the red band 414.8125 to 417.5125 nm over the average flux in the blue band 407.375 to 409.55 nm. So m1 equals 0.96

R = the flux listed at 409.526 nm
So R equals 11.96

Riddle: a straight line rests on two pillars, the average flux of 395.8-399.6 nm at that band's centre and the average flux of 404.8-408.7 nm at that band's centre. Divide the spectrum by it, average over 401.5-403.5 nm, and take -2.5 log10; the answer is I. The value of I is 0.04 mag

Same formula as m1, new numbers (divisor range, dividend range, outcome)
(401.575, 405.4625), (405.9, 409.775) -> 1.04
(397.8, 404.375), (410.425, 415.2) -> 0.98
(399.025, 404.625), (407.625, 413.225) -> 1.04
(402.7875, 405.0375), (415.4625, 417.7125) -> 1.02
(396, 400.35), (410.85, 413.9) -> 0.97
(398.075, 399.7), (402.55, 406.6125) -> 0.93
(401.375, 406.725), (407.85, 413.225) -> 1.05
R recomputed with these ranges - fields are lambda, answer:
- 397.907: 12.1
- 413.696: 11.31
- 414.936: 10.41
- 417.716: 11.21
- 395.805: 12.3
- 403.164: 11.19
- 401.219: 11.2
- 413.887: 11.57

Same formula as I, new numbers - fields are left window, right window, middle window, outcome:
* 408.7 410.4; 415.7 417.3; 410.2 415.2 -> 0.04 mag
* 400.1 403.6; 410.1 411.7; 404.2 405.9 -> 0.04 mag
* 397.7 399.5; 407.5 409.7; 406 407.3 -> 0.05 mag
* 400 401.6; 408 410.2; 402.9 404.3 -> 0.03 mag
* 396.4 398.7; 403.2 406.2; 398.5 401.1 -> 0.02 mag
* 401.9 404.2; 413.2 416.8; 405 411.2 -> -0.04 mag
